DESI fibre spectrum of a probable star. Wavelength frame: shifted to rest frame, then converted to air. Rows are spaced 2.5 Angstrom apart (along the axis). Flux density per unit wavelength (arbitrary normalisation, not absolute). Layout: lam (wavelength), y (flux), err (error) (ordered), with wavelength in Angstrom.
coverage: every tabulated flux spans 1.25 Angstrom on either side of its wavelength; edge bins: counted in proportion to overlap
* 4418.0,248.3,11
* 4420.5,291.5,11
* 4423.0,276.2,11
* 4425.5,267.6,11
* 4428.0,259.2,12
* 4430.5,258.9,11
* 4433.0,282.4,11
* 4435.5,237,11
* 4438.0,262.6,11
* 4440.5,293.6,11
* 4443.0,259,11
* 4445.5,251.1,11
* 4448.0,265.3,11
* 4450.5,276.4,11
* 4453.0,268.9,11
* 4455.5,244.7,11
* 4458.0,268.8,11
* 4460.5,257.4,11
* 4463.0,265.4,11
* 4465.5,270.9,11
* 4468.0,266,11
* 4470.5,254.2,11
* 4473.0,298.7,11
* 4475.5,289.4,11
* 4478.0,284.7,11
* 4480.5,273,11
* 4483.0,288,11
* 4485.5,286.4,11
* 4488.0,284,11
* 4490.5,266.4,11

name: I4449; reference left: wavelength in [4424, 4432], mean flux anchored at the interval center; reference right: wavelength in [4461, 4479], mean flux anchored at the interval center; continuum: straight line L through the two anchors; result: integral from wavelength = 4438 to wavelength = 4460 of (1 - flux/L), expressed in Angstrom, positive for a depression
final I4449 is 0.3 Angstrom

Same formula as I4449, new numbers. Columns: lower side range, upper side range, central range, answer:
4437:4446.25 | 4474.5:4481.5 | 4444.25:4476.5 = 0.9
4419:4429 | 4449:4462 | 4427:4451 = 0.4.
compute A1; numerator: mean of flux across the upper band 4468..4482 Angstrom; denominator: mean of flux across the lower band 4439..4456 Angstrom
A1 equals 1.05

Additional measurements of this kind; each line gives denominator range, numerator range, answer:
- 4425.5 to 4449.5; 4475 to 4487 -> 1.08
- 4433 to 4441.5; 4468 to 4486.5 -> 1.06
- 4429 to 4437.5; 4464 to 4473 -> 1.03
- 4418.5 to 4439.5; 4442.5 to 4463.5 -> 0.98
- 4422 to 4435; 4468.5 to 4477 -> 1.05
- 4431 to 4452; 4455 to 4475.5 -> 1.01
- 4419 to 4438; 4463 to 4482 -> 1.03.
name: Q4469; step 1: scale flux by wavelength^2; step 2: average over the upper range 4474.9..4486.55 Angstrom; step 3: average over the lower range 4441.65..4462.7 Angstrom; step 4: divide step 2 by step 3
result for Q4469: 1.10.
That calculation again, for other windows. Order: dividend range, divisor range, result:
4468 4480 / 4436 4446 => 1.07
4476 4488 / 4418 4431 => 1.08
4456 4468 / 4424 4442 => 1.01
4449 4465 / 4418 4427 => 0.98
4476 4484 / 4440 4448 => 1.08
